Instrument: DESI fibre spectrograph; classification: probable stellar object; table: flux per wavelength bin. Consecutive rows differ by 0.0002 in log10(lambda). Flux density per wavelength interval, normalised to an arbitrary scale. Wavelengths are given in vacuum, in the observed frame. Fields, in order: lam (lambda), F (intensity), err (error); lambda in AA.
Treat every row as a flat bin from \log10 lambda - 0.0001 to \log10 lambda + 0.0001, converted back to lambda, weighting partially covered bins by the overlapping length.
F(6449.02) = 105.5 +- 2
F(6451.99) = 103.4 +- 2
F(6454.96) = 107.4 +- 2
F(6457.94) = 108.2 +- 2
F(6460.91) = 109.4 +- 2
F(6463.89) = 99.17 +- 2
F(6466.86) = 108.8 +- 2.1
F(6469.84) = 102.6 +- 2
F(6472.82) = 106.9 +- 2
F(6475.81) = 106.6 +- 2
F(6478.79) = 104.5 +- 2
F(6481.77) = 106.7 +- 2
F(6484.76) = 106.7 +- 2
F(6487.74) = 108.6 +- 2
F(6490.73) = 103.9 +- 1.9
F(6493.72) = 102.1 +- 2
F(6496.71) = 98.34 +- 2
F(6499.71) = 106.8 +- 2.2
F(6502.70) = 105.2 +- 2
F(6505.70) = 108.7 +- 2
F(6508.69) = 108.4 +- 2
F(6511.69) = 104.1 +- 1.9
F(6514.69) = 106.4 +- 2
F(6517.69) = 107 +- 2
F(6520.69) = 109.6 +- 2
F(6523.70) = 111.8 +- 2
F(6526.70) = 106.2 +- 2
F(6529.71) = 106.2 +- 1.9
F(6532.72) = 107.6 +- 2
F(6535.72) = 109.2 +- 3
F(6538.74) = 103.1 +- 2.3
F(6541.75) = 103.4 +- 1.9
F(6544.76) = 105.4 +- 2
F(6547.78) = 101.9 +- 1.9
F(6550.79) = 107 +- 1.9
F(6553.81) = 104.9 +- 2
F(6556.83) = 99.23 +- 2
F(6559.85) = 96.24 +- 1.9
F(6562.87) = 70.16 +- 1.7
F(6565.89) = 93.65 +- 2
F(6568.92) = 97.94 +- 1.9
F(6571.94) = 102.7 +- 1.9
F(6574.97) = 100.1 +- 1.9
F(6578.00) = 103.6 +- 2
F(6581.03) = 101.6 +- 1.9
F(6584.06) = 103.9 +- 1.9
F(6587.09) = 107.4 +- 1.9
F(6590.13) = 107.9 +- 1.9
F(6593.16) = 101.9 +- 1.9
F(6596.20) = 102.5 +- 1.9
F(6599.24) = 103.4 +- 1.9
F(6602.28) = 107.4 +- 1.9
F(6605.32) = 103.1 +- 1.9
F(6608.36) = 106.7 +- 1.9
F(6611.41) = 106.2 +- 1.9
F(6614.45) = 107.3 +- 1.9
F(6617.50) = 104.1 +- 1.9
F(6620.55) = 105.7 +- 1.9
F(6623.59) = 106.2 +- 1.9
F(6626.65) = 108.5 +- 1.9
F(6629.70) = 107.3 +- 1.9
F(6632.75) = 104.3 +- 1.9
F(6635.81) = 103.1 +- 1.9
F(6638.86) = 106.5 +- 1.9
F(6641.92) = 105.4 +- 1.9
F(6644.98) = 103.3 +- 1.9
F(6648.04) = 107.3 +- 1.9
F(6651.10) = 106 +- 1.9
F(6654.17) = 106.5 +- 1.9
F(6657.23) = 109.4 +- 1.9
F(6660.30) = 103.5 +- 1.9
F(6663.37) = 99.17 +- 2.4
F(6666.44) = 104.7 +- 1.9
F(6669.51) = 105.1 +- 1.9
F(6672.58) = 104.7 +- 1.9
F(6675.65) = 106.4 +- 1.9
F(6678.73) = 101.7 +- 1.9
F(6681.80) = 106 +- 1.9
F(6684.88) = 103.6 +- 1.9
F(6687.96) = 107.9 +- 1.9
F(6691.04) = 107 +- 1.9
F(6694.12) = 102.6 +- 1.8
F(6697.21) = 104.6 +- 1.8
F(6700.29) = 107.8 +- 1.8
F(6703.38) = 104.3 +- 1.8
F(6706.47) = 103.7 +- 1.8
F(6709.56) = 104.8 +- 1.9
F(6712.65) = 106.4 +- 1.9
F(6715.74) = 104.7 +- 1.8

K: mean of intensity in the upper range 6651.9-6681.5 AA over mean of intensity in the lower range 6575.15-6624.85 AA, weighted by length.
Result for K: 1.0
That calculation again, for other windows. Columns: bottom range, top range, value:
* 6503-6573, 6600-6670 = 1.02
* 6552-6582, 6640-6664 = 1.09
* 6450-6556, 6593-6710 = 0.99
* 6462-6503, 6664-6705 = 1.00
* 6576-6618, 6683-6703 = 1.01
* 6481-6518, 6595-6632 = 1.00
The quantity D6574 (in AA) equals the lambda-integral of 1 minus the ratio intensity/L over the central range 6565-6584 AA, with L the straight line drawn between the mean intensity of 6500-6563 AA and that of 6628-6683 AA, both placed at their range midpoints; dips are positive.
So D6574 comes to 0.79 AA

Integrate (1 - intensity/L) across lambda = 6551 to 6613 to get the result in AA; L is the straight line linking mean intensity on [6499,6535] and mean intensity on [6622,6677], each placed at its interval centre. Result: 3.1 AA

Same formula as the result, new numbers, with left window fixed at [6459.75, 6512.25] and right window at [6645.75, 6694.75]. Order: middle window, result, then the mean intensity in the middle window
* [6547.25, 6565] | 1.5 AA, 96.2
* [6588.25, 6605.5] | 0.1 AA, 105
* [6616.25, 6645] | -0.1 AA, 106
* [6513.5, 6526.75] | -0.4 AA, 108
